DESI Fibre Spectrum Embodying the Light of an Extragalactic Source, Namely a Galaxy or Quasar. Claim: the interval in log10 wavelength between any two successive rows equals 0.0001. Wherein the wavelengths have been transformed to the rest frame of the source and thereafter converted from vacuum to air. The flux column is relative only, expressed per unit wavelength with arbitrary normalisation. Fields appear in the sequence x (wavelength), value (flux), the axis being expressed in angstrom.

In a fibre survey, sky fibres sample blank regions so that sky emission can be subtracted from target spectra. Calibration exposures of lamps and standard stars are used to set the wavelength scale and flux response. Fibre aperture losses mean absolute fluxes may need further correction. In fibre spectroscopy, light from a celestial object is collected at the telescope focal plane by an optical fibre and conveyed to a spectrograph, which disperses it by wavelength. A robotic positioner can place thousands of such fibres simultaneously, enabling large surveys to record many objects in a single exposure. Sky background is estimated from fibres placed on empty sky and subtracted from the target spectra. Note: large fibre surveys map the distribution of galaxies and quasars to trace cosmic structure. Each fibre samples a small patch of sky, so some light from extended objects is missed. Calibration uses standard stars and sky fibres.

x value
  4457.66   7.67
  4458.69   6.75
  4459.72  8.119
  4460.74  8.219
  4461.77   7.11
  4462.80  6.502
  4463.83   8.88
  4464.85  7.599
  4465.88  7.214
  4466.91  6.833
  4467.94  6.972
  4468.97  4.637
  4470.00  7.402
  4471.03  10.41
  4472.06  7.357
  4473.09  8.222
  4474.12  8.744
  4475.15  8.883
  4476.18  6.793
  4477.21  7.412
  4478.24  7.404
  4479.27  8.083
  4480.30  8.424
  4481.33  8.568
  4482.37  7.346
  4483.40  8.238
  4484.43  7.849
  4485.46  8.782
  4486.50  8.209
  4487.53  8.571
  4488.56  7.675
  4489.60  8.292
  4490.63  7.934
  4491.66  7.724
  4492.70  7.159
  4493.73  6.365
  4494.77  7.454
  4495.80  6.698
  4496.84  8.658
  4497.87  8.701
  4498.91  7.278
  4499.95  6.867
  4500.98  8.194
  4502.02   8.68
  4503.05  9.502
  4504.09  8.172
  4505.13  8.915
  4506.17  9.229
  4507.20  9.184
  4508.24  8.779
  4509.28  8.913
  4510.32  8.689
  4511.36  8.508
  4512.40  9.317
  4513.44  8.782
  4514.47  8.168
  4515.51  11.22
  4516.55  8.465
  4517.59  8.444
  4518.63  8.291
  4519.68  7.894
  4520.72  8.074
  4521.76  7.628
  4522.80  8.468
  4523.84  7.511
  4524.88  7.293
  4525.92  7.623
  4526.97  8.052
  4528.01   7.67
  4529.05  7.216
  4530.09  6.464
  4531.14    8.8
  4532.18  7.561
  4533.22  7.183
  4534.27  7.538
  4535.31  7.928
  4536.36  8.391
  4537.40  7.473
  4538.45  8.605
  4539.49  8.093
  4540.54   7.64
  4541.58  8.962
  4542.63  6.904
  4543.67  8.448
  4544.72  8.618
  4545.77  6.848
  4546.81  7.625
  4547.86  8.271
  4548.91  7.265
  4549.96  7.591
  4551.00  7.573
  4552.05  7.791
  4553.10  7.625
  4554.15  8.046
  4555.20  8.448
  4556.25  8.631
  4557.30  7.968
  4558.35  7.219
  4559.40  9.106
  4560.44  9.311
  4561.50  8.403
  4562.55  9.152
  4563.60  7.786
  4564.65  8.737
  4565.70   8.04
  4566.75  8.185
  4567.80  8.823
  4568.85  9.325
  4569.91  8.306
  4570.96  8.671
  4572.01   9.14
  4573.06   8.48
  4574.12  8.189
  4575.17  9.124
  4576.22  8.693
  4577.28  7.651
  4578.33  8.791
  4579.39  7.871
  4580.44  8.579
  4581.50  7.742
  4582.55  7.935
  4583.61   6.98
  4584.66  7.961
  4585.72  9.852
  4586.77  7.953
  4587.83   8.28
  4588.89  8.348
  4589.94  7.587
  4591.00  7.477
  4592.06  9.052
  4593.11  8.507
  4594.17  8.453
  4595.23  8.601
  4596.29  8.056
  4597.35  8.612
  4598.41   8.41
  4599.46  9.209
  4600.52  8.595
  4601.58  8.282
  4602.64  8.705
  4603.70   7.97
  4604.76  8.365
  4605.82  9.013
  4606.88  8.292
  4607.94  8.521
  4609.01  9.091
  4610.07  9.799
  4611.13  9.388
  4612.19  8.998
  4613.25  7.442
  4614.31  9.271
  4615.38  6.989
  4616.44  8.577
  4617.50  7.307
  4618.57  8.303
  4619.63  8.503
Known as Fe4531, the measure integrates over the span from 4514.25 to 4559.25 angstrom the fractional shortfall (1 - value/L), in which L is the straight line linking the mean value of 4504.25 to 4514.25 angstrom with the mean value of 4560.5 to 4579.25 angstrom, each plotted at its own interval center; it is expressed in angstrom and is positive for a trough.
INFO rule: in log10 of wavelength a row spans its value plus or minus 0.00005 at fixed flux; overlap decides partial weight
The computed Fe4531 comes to 4.0 angstrom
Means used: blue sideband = 8.88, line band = 7.95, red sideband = 8.56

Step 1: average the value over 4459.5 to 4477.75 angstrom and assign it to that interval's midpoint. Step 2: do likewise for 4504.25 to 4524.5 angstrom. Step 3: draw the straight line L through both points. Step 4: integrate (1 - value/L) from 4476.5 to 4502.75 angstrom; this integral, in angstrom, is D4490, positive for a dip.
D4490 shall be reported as 0.7 angstrom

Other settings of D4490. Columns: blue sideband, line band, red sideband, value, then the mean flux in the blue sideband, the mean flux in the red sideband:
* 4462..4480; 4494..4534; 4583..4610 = -1.6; 7.61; 8.43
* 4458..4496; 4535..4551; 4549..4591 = 0.4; 7.71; 8.28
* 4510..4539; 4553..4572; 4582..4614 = -0.4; 8.11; 8.47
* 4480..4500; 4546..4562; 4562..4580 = 0.7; 7.85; 8.53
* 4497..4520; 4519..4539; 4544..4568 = 1.6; 8.65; 8.13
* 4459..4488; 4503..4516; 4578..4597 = -1.8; 7.81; 8.22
